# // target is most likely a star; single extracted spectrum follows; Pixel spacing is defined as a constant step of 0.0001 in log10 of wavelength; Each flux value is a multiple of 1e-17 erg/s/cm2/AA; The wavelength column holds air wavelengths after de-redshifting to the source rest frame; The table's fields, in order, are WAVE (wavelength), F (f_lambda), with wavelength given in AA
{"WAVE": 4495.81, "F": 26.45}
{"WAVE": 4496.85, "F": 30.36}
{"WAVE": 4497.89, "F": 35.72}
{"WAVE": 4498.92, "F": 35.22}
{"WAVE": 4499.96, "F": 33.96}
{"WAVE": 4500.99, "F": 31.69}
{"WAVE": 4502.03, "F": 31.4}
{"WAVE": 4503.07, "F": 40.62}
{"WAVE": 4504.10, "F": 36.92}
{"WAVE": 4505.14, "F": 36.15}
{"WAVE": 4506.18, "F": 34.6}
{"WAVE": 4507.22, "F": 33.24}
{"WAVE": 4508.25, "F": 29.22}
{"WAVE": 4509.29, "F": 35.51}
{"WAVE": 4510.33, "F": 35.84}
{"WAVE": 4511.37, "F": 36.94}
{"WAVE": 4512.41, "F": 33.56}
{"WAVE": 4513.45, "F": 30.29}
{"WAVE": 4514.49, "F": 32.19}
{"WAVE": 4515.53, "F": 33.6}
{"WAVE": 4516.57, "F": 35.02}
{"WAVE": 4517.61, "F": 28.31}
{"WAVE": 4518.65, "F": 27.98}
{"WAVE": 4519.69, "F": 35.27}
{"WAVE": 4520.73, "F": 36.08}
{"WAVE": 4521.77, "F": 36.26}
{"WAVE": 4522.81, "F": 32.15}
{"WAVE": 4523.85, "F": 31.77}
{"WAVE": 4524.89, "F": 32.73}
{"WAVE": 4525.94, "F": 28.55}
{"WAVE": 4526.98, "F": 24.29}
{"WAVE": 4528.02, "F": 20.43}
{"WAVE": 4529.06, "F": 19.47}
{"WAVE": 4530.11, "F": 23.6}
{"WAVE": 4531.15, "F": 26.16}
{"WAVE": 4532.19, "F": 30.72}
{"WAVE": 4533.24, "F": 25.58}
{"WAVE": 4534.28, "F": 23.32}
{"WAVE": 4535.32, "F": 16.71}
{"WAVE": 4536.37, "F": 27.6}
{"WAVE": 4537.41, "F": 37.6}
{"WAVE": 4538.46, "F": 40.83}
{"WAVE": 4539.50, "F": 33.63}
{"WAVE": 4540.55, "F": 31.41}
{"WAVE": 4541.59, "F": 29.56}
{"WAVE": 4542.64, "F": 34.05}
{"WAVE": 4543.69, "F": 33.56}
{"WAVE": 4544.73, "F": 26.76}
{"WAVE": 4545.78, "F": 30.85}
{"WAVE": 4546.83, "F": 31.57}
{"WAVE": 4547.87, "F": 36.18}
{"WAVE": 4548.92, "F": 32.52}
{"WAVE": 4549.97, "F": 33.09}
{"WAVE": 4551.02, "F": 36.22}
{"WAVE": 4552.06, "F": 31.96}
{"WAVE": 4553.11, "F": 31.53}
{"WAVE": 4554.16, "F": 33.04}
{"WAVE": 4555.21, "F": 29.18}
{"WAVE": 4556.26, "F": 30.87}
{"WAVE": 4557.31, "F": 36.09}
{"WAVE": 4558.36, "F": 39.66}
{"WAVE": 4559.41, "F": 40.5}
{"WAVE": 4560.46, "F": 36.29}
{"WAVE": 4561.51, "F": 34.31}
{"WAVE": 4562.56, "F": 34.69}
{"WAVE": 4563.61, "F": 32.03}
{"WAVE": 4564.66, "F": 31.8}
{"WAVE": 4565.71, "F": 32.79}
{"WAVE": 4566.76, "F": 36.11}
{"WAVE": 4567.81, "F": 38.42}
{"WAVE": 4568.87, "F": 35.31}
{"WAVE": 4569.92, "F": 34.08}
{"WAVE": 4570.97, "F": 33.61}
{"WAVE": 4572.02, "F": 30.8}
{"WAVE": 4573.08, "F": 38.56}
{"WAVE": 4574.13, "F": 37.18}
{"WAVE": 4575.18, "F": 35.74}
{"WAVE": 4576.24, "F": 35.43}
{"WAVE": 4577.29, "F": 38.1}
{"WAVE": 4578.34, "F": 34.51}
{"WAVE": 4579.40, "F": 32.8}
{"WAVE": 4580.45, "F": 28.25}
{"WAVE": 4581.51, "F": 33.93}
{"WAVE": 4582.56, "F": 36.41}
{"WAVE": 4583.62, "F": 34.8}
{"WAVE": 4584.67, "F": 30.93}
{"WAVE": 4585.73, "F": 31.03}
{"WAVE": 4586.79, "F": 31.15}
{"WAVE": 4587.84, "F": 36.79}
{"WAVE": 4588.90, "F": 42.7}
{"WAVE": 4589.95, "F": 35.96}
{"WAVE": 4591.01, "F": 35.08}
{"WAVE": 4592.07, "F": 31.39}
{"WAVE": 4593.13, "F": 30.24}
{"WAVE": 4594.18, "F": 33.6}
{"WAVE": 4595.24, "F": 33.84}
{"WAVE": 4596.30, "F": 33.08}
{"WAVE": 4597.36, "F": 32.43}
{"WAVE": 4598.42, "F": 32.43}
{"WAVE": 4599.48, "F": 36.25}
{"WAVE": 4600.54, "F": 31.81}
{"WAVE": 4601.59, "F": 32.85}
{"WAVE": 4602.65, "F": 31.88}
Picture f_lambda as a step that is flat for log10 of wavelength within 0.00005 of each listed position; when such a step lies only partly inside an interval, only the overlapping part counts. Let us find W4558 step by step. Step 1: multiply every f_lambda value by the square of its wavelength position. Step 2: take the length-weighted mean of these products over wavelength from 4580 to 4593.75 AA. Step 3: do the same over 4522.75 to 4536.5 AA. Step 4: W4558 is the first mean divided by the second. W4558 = 1.3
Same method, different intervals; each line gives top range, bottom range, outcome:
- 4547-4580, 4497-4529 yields 1.08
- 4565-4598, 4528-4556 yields 1.16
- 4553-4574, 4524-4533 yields 1.35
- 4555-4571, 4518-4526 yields 1.08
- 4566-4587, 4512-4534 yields 1.19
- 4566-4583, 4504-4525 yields 1.07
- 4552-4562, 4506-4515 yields 1.05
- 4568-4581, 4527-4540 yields 1.30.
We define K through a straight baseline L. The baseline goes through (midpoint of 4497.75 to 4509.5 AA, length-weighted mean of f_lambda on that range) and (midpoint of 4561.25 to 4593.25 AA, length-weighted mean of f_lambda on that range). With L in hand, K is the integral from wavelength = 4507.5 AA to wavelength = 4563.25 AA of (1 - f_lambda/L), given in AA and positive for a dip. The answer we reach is 4.58 AA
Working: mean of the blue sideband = 34.5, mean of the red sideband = 34.4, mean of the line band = 31.6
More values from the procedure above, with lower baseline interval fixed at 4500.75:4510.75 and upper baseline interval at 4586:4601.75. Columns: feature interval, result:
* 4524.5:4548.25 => 3.8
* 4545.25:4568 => 0.1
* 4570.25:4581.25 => -0.1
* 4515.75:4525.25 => 0.4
